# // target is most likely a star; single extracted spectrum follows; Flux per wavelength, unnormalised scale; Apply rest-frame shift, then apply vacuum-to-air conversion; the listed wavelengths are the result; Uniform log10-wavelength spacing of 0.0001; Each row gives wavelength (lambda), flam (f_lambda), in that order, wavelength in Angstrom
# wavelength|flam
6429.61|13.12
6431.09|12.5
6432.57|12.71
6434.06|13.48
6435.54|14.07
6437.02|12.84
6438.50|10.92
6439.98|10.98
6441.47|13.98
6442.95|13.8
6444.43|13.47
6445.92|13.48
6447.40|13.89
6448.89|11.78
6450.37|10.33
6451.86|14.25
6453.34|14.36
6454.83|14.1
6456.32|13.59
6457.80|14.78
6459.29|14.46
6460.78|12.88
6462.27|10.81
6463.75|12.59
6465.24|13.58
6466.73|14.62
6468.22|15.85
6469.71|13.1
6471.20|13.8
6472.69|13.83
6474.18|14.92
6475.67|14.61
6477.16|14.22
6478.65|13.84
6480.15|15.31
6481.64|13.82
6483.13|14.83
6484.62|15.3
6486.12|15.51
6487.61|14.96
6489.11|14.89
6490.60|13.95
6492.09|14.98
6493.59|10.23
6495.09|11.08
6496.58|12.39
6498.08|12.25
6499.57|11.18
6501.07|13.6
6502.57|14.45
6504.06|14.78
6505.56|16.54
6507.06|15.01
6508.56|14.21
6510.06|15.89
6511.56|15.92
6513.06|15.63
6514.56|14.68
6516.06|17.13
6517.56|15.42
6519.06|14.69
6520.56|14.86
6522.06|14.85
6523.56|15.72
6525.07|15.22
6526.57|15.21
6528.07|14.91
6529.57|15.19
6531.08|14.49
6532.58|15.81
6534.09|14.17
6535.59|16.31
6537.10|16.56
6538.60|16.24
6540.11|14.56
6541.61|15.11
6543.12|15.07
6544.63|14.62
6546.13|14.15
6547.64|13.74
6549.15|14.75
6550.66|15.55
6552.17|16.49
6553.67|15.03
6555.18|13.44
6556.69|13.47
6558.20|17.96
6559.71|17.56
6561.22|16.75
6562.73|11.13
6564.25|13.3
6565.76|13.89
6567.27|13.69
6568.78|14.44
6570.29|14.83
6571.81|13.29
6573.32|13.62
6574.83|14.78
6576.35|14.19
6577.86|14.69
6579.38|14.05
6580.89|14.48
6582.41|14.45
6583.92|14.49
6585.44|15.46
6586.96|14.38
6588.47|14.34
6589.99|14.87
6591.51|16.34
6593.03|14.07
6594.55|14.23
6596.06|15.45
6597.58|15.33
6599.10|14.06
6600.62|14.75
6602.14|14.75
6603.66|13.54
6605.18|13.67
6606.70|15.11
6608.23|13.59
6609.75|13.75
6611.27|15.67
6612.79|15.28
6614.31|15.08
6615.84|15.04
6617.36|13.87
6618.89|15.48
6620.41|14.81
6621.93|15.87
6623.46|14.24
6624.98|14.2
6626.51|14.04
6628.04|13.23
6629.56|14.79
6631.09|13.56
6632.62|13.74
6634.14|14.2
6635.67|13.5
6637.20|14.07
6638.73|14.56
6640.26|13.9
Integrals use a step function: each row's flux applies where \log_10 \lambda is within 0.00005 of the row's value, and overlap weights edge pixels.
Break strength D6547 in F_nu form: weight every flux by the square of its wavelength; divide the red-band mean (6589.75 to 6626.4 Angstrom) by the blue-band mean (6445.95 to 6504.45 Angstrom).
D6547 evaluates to 1.12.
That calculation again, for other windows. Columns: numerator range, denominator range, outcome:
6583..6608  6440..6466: 1.16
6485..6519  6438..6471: 1.09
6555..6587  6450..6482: 1.08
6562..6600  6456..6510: 1.06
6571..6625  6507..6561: 0.97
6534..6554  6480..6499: 1.13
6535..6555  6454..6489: 1.10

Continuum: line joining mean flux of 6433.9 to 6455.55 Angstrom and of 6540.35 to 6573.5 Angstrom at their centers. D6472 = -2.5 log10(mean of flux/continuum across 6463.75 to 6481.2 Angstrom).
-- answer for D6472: -0.06 mag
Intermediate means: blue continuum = 13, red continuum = 14.6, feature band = 14.2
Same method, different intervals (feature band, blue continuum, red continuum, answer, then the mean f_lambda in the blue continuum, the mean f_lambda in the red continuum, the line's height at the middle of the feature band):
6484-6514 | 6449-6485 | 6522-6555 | 0.023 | 13.9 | 15.1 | 14.4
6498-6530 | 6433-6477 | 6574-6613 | -0.076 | 13.4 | 14.6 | 13.9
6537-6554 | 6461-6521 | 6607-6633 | -0.057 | 14.2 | 14.5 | 14.3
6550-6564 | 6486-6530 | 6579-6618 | -0.045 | 14.5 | 14.6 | 14.6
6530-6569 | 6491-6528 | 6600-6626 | -0.033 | 14.4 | 14.6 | 14.5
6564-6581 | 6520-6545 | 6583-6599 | 0.064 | 15.2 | 14.9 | 15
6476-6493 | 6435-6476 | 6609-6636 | -0.081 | 13.4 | 14.5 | 13.6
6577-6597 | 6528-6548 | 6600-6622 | 0.005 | 15.1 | 14.6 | 14.8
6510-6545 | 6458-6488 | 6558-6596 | -0.071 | 14.1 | 14.6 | 14.4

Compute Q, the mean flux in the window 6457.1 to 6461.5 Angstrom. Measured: 14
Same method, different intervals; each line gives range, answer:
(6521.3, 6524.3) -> 15.3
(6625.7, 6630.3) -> 14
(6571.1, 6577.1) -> 14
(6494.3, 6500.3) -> 11.7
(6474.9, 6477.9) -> 14.4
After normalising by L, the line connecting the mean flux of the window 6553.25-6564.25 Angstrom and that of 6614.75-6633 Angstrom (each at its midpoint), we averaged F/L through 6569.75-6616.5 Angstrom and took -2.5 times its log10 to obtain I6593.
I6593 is 0.01 mag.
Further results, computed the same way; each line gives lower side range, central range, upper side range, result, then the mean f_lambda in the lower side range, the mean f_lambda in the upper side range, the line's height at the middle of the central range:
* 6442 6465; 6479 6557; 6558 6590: -0.059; 13.3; 14.5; 13.9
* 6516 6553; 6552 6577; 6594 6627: 0.032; 15.2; 14.6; 15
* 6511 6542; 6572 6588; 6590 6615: 0.034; 15.4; 14.7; 14.9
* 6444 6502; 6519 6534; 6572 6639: -0.082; 13.6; 14.5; 14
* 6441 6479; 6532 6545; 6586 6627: -0.088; 13.6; 14.7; 14.2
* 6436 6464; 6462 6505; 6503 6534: 0.023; 13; 15.3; 14.1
